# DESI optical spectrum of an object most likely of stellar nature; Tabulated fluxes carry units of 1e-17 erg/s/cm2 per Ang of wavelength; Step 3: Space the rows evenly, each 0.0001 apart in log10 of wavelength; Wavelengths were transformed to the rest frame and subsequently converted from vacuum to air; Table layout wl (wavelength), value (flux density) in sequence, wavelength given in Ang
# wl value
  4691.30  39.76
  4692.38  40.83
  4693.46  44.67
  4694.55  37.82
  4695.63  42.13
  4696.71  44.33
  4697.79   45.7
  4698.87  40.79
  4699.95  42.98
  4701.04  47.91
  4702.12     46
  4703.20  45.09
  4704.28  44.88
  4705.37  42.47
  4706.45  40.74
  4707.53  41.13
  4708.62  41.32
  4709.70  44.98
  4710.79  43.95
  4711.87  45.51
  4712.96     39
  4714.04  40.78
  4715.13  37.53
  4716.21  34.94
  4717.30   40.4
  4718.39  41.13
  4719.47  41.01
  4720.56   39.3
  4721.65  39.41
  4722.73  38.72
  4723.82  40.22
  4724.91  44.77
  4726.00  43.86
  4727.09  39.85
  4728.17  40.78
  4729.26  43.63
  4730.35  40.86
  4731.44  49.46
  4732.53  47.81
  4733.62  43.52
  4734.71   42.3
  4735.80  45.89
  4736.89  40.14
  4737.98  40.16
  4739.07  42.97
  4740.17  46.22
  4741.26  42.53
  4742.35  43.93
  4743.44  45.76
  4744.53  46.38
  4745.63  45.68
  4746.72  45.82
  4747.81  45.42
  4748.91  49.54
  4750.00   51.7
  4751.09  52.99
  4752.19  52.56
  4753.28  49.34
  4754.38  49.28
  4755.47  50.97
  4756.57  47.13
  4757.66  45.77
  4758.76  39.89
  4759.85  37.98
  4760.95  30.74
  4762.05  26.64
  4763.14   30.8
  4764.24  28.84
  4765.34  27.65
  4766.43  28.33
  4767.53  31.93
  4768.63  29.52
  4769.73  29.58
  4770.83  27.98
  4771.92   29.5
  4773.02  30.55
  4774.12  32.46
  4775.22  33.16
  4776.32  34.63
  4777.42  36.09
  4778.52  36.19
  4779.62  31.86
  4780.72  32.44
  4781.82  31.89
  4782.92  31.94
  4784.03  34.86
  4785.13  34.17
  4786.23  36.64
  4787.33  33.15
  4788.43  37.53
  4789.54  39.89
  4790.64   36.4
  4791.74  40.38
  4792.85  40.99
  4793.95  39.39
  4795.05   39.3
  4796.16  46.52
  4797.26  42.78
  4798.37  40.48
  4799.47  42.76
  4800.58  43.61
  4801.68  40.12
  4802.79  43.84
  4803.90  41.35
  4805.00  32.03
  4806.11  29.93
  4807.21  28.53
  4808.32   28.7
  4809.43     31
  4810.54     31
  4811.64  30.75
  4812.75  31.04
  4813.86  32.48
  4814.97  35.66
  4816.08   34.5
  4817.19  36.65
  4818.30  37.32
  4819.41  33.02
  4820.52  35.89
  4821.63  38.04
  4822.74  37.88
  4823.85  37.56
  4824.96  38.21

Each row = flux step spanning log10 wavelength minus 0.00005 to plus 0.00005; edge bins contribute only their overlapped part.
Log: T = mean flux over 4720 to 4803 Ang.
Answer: 39.7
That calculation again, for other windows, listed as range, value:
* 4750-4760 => 47.9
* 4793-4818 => 36.5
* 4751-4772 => 37.2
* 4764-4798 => 34.5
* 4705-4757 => 43.8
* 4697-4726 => 42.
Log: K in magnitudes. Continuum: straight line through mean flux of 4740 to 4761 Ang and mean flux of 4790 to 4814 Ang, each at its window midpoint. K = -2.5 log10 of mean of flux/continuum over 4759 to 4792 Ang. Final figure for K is 0.26 mag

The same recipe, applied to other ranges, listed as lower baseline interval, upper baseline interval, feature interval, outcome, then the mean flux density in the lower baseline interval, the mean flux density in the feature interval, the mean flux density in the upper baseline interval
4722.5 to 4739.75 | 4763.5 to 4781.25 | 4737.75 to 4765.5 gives -0.161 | 42.9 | 43.2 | 31.3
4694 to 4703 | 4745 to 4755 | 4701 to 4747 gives 0.087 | 43.5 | 42.7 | 49.1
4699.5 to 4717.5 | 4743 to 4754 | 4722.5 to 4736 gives 0.057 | 42.4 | 43.2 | 48.5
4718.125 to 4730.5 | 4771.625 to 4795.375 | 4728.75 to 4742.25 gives -0.097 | 41.2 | 43.8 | 35.2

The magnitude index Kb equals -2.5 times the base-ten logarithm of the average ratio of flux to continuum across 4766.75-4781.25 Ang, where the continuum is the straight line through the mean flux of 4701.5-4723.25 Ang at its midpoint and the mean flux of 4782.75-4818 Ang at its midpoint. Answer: 0.189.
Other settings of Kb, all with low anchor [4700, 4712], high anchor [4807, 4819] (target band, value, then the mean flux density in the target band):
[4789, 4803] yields -0.20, 41.2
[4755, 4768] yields 0.08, 35.5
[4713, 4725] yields 0.08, 39.6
